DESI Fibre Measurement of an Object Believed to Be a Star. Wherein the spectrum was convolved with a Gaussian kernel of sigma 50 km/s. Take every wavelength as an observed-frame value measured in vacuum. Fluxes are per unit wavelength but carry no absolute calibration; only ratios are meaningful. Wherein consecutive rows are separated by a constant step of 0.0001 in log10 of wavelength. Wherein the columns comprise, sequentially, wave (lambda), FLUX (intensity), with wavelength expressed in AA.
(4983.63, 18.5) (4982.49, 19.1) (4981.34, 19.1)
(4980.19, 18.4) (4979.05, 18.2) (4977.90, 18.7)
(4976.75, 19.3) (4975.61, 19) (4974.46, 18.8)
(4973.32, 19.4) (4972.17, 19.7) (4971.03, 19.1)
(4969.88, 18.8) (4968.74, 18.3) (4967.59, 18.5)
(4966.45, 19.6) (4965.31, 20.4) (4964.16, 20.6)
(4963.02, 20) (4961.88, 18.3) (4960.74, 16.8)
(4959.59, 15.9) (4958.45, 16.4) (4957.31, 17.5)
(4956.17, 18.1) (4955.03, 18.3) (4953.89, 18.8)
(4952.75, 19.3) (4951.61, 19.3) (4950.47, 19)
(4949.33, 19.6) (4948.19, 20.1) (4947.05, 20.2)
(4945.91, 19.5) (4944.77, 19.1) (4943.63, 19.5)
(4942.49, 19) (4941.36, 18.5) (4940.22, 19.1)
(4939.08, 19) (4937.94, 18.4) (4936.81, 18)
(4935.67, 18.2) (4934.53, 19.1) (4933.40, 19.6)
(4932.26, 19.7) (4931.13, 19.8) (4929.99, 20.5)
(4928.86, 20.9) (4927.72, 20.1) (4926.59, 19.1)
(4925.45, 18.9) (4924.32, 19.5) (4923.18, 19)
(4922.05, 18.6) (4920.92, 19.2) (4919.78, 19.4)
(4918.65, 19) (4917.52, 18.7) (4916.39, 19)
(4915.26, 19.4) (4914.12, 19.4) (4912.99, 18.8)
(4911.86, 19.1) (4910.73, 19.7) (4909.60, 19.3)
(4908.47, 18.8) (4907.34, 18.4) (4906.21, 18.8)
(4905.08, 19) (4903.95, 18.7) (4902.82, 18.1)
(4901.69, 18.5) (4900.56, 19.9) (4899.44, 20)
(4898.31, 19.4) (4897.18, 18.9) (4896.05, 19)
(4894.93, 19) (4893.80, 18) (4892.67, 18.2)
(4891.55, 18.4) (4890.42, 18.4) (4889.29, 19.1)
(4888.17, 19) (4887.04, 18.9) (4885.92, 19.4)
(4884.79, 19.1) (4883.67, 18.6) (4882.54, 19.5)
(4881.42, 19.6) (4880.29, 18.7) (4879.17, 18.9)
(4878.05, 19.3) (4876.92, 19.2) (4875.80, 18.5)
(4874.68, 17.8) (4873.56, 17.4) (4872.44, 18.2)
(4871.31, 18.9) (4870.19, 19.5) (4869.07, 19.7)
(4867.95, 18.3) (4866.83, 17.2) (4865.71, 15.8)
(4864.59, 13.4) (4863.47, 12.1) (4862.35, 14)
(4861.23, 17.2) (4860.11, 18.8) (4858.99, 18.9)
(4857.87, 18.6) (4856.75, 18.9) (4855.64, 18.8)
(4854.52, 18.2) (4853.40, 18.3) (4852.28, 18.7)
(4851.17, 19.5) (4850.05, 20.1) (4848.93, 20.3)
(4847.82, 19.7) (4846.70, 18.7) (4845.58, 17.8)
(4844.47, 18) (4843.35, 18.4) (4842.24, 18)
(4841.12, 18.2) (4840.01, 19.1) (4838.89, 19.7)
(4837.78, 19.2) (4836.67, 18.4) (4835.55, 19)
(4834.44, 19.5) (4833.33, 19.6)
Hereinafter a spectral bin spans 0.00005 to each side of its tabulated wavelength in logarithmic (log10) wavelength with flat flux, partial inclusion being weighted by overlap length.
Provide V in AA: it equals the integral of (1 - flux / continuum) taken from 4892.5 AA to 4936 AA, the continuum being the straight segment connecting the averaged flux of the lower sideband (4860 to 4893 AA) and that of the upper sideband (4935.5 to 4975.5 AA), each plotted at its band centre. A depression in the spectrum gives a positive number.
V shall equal -1.8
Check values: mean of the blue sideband 18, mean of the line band 19.2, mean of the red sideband 18.8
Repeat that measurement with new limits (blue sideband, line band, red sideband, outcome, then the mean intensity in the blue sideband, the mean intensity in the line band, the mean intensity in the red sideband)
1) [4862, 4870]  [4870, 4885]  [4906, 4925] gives -1.84 AA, 16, 18.8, 19.1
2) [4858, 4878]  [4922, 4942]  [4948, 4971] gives -1.04 AA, 17.4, 19.2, 18.7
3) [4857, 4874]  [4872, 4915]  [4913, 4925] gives -1.59 AA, 17.2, 18.9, 19.1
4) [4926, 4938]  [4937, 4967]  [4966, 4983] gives 0.55 AA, 19.4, 18.8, 18.9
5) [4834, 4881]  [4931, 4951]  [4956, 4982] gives -0.67 AA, 18.3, 19.2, 18.7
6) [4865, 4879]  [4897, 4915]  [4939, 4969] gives -0.53 AA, 18.3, 19.1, 18.8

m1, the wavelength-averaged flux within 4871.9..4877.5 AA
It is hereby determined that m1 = 18.2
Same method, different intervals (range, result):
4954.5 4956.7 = 18.2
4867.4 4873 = 18.9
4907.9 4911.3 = 19.3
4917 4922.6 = 19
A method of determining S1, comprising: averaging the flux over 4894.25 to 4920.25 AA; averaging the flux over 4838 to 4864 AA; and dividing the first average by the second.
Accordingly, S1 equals 1.0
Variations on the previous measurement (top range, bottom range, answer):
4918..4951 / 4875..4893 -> 1.02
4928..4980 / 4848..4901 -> 1.03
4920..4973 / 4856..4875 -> 1.10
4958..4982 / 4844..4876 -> 1.04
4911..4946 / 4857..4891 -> 1.06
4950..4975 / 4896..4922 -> 0.98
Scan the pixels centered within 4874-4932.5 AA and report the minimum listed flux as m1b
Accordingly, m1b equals 17.8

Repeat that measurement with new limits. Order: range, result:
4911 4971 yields 15.9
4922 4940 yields 18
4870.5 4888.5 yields 17.4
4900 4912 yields 18.1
